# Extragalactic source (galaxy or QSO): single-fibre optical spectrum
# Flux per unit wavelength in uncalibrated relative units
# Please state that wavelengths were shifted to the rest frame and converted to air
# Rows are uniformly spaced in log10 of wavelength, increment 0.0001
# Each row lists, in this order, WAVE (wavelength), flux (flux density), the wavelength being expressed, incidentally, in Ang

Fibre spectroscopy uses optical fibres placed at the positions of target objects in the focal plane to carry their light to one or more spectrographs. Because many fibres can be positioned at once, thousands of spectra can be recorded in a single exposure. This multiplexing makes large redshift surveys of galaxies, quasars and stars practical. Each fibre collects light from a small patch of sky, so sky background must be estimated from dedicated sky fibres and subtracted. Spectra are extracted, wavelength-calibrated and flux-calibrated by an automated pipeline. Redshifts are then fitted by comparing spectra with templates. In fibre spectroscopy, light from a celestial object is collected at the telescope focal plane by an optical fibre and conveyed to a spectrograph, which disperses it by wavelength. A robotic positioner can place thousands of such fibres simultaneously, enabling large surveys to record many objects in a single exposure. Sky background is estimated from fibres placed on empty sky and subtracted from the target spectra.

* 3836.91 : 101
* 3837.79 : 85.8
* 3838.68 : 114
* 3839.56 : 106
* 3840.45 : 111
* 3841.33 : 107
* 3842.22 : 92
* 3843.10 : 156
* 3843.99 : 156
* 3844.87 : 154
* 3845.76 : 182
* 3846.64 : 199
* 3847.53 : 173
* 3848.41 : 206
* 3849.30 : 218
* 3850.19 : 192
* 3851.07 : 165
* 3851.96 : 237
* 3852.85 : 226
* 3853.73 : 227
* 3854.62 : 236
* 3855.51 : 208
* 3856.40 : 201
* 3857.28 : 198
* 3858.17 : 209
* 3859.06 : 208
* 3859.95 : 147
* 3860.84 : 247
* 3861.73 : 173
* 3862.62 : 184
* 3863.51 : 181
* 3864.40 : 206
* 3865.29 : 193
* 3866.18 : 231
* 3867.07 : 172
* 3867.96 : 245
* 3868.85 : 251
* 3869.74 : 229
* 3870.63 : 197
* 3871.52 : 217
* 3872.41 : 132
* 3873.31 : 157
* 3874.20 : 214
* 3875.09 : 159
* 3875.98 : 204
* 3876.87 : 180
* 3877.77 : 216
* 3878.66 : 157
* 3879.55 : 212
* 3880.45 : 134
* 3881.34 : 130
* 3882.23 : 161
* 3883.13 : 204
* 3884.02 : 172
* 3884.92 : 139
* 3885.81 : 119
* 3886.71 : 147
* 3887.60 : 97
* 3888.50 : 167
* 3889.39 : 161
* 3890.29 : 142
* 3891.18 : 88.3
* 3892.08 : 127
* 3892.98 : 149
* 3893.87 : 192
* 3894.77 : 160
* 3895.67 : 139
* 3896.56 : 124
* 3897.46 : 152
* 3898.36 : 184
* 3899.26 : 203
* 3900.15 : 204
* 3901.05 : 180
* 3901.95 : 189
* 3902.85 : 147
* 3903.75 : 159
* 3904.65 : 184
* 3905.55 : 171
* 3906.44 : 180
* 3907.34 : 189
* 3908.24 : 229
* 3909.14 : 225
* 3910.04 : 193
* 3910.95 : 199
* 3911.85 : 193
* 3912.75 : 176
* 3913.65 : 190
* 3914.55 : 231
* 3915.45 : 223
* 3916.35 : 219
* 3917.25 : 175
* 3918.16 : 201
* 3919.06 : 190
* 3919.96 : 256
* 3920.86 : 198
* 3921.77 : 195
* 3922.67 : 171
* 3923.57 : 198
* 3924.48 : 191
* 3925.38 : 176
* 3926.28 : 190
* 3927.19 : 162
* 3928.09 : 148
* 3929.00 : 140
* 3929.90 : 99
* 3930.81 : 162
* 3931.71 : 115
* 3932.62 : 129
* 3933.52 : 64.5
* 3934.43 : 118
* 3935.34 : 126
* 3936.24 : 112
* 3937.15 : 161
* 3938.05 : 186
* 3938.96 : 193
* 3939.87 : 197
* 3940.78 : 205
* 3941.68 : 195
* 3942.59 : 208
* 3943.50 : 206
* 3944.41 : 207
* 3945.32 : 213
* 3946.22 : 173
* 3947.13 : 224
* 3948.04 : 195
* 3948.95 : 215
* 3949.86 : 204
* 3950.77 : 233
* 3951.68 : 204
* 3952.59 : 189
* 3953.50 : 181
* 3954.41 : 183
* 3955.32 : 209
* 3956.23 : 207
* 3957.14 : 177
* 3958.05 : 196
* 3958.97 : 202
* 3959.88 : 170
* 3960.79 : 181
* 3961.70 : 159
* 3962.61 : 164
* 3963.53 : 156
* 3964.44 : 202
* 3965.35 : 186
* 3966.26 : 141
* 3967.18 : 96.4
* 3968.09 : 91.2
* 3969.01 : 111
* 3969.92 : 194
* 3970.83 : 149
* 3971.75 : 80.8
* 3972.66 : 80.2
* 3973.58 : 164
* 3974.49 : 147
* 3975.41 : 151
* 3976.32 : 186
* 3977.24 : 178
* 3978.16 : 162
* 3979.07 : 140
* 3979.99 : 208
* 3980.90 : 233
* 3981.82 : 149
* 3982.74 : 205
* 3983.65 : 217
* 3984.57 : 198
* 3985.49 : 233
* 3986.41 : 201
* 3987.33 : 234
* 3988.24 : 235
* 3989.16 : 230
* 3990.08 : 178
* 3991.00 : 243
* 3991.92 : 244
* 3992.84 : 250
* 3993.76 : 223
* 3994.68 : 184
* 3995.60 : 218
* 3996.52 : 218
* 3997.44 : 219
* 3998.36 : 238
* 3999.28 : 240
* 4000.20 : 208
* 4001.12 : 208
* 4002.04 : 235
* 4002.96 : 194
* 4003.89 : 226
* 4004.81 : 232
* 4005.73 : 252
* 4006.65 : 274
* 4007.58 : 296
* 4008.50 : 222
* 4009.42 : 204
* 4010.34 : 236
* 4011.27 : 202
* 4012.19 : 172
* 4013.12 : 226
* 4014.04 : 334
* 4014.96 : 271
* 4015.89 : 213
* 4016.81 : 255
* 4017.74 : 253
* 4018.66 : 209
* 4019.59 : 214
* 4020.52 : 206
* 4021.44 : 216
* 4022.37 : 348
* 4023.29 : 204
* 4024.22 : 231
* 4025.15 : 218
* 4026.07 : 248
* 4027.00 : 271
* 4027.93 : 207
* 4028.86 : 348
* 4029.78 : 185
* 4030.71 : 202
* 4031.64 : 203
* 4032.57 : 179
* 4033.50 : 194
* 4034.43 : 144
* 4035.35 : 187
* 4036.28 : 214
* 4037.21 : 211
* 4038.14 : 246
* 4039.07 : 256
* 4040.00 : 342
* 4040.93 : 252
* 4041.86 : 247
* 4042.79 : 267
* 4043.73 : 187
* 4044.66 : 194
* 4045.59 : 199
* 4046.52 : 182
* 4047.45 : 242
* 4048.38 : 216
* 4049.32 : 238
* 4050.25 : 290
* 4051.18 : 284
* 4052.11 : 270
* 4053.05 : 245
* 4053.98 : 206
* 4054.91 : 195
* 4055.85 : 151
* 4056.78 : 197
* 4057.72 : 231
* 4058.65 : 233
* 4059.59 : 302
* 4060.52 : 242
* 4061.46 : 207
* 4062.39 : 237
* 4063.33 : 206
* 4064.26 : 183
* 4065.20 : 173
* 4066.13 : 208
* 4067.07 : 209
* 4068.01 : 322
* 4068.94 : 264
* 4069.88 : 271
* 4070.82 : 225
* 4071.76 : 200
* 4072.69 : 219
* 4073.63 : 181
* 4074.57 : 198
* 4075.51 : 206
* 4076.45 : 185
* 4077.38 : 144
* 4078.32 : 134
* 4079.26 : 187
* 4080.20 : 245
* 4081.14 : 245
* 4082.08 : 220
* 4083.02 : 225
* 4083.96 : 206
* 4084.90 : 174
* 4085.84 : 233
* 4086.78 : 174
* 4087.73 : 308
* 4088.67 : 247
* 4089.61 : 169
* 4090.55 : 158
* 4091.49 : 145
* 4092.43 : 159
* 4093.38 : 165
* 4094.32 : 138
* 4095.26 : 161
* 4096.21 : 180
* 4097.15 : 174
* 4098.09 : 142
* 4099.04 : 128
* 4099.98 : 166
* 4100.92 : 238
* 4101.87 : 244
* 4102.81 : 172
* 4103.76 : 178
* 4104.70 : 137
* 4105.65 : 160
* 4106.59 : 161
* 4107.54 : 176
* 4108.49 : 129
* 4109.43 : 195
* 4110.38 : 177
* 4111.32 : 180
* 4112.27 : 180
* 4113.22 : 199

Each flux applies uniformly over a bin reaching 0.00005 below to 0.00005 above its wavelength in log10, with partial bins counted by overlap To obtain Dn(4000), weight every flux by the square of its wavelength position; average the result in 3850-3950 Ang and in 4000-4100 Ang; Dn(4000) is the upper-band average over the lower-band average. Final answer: 1.3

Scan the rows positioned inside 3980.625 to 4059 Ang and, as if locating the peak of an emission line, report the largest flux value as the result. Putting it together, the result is 348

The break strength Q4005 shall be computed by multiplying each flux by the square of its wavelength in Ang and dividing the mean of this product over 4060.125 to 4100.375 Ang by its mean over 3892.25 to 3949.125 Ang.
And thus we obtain 1.2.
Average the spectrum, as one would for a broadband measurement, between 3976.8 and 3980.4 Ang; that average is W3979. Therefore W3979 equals 171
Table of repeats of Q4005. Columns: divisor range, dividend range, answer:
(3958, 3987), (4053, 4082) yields 1.35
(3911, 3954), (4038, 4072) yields 1.36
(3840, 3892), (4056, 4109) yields 1.23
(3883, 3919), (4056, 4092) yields 1.34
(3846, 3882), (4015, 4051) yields 1.28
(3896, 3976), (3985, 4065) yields 1.36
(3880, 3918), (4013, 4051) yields 1.46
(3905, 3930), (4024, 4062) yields 1.27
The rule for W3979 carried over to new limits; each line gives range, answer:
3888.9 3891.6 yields 132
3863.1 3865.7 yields 193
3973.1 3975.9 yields 154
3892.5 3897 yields 153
